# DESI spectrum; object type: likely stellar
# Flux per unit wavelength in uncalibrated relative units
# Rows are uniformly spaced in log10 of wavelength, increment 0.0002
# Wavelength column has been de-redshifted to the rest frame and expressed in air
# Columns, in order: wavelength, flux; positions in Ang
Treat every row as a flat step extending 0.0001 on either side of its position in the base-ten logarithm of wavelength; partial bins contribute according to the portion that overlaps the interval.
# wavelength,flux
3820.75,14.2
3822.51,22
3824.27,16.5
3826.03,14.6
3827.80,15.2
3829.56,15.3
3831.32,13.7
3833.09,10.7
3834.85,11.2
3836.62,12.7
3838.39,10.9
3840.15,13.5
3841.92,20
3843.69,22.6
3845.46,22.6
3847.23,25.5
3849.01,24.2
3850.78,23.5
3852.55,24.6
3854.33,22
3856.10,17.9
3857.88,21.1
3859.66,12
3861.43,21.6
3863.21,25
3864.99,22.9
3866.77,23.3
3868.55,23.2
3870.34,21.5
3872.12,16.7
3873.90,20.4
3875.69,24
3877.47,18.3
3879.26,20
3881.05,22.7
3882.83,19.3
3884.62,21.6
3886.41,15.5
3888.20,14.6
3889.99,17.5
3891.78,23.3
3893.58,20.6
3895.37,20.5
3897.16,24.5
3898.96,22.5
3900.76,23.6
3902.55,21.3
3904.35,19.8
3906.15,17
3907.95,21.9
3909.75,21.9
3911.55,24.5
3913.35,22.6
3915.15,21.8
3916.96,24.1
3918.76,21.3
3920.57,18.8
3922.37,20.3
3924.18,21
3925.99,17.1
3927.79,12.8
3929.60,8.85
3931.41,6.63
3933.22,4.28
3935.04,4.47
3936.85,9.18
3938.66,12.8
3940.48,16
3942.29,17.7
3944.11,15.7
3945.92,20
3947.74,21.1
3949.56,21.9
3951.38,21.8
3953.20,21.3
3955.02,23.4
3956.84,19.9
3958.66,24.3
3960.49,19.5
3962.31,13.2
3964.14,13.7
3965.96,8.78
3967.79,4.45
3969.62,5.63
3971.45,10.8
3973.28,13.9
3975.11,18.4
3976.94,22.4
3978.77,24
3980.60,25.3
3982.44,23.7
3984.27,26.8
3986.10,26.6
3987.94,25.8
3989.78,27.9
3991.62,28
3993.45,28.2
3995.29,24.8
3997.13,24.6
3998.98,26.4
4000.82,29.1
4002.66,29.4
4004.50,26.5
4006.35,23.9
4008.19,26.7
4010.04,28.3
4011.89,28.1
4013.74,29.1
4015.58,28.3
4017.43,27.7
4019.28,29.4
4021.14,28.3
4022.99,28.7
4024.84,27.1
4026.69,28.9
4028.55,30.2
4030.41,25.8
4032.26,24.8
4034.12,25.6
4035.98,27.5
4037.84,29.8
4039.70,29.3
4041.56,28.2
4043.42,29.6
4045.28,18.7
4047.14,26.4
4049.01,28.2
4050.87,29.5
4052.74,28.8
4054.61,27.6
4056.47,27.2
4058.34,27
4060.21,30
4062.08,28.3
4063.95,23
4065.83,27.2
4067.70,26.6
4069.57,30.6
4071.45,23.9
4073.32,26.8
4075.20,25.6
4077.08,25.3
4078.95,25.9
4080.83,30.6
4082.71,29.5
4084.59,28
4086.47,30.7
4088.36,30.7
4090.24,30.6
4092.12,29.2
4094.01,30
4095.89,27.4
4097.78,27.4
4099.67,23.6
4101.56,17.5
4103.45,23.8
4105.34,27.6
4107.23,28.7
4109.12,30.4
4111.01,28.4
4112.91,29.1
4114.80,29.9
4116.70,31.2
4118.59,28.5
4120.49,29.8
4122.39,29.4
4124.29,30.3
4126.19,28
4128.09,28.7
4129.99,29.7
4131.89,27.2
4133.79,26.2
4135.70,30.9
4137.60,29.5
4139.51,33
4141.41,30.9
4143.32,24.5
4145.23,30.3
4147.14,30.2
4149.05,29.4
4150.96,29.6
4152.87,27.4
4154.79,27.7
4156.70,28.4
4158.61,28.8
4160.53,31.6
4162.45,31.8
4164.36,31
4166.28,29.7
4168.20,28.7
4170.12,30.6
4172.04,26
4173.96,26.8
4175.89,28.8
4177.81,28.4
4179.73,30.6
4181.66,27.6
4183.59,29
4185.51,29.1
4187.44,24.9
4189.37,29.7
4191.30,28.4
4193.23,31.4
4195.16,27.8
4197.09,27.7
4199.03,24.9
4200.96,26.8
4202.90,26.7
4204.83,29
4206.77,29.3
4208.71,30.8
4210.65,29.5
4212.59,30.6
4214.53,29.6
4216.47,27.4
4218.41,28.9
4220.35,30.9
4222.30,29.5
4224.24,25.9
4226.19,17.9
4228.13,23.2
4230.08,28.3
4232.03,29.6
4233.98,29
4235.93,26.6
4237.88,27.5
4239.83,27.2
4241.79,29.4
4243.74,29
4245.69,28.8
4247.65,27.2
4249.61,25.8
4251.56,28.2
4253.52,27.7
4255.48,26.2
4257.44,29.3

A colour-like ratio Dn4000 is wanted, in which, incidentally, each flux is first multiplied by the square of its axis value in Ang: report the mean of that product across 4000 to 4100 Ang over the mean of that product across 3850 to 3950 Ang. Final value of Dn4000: 1.57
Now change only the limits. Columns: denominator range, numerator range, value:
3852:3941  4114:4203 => 1.74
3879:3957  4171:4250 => 1.74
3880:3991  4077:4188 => 1.70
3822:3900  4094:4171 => 1.70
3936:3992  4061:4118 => 1.56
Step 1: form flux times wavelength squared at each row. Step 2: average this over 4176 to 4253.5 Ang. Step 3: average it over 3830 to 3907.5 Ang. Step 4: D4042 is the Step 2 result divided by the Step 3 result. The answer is 1.68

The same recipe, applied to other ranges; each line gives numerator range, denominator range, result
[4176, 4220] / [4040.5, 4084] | 1.12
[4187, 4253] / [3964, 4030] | 1.29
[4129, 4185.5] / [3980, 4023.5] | 1.16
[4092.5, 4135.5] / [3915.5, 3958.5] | 1.82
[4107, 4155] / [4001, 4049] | 1.12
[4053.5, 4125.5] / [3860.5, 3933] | 1.54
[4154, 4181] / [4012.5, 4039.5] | 1.12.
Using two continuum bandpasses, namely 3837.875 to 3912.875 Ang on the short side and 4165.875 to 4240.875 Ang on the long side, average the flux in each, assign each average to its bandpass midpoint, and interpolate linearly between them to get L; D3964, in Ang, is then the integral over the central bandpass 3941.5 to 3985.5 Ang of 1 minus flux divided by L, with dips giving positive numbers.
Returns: 8.58 Ang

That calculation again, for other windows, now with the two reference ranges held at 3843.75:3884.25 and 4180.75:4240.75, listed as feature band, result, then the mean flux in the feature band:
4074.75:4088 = -1.37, 28.1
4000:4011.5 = -1.54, 27.3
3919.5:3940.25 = 9.25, 12.6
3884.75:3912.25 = 1.90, 20.6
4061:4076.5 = -0.76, 26.5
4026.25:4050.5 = -2.42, 27.2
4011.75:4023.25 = -1.99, 28.5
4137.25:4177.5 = -3.51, 29.3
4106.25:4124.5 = -2.38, 29.5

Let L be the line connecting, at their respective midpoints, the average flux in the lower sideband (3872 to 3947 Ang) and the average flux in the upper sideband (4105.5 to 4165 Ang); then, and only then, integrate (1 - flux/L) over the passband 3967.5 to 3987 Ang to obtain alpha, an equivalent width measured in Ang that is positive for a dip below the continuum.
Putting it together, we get 2.6 Ang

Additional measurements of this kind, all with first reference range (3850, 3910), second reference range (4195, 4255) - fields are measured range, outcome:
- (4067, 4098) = -4.2 Ang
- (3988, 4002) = -2.4 Ang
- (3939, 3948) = 1.8 Ang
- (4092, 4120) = -2.4 Ang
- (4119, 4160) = -4.8 Ang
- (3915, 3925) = 0.2 Ang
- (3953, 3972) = 6.4 Ang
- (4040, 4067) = -3.2 Ang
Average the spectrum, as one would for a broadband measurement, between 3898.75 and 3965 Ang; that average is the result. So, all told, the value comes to 18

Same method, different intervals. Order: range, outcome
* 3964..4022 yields 23.4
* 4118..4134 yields 28.8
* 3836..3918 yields 20.7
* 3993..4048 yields 27.3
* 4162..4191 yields 28.8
